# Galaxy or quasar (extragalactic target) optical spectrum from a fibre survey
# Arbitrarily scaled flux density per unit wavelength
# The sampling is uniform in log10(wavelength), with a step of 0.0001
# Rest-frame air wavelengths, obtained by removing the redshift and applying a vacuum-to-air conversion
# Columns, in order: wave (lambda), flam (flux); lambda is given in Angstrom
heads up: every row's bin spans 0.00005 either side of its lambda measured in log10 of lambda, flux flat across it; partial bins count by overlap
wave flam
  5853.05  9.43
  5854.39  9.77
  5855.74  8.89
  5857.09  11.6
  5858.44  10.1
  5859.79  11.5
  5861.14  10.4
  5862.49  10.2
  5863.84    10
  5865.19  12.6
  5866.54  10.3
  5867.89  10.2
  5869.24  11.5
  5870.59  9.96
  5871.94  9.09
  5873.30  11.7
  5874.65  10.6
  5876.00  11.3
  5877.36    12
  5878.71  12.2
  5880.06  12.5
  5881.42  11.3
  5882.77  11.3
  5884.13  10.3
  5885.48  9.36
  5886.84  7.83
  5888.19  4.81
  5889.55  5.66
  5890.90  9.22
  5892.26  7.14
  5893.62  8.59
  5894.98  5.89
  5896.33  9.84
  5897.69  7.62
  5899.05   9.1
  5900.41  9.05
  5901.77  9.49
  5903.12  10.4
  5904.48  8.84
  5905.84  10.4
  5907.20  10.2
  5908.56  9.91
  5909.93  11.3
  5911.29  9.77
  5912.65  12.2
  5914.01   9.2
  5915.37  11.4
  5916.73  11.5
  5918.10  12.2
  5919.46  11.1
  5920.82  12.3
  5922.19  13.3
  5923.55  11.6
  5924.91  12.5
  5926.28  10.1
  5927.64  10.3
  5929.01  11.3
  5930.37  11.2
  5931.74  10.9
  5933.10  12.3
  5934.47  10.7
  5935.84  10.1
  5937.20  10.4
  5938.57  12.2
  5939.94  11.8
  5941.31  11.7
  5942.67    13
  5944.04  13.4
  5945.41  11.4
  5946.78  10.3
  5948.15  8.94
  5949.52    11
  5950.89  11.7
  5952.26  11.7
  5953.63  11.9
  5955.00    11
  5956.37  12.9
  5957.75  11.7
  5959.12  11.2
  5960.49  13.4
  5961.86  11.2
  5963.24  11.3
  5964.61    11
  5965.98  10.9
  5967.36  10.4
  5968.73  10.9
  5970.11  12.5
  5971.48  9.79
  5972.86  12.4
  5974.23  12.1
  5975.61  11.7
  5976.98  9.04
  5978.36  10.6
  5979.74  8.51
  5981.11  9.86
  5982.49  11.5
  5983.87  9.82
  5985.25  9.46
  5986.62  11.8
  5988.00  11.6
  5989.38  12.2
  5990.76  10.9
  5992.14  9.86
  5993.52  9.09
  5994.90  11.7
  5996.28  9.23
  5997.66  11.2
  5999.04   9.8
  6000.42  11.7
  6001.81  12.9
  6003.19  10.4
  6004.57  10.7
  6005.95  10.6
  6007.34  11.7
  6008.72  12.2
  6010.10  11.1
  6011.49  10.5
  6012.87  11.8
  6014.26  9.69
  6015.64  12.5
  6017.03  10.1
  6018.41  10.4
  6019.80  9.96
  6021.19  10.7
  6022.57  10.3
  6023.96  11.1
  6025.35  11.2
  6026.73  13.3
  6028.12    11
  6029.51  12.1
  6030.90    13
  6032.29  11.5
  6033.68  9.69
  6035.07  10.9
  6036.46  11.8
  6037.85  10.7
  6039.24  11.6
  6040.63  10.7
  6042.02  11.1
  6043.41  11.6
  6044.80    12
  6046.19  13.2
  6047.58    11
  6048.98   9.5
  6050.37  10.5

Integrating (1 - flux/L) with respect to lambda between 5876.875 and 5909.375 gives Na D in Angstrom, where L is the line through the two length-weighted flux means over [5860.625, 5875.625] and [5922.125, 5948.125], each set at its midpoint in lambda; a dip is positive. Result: 4.8 Angstrom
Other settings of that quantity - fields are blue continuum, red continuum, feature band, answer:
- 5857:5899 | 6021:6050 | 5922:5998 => -3.73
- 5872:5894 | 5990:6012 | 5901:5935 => -3.06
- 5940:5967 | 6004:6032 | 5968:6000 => 1.97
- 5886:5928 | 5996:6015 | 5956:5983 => -1.47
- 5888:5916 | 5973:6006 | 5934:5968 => -4.78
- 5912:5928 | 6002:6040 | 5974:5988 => 1.05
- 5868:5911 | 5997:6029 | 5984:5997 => 0.25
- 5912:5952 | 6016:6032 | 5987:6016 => 0.66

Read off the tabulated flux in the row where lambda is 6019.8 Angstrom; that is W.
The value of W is 9.96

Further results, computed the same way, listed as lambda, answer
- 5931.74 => 10.9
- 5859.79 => 11.5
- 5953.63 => 11.9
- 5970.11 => 12.5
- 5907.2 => 10.2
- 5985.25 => 9.46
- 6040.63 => 10.7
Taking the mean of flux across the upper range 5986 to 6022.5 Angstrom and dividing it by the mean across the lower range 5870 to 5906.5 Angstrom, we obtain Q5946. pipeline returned 1.15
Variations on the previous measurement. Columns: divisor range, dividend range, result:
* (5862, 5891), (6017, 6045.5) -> 1.10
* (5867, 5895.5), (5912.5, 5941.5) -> 1.18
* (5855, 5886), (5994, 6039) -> 1.03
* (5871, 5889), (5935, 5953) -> 1.10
